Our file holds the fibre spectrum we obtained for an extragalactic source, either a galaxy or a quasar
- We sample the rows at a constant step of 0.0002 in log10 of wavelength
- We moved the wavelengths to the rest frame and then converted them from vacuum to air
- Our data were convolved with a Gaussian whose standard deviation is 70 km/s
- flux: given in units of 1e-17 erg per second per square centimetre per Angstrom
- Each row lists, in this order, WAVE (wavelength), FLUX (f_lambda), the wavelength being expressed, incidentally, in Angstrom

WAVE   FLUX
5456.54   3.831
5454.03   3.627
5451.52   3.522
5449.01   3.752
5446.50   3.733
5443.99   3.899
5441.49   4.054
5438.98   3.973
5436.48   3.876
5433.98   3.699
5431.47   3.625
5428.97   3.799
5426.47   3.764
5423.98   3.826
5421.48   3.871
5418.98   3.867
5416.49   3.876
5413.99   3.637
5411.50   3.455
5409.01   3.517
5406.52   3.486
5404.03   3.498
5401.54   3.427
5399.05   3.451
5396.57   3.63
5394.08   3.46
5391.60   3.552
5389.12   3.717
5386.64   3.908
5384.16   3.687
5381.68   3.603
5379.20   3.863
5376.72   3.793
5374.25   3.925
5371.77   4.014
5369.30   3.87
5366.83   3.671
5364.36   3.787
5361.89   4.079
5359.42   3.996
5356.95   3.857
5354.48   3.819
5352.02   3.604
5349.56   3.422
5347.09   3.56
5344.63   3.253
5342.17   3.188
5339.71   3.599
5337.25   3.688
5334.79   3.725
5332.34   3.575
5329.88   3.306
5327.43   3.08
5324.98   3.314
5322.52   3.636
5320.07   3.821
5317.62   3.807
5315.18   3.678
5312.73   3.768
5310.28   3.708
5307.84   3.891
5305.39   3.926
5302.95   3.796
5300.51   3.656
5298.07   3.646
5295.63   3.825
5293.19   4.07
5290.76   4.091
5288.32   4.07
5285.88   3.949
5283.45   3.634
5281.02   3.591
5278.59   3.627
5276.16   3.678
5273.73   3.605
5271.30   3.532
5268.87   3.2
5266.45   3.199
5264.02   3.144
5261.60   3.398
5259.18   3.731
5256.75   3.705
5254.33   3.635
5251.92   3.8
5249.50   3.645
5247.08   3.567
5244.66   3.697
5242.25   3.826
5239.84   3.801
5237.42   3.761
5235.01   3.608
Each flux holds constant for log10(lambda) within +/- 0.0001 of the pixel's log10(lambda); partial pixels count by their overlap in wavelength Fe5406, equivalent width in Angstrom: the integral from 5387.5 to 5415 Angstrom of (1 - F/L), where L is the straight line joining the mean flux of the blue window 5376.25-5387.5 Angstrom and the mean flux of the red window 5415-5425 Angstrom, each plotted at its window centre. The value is 1.98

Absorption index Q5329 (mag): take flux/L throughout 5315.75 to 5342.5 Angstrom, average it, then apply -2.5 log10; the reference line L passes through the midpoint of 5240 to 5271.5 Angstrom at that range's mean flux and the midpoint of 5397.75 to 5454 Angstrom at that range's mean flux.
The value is 0.03 mag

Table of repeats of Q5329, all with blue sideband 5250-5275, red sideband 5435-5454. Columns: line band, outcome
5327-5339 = 0.04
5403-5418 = 0.05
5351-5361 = -0.05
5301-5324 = -0.05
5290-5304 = -0.08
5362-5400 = -0.01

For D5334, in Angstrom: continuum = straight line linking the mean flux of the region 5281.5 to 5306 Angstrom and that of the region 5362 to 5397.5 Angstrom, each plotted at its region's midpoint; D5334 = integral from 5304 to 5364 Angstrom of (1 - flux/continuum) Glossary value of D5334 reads 2.7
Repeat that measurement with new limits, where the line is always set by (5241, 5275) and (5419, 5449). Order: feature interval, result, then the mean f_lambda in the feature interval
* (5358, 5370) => -0.5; 3.88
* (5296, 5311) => -0.6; 3.78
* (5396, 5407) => 0.8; 3.49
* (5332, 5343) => 0.3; 3.57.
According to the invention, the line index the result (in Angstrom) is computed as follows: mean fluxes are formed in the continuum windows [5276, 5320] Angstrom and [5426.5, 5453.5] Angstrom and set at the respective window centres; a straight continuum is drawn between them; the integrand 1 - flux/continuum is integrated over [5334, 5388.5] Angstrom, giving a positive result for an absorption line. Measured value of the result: 1.1 Angstrom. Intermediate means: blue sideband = 3.8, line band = 3.72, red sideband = 3.79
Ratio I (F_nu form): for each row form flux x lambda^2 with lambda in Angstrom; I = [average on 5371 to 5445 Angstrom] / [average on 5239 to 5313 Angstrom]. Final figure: 1.06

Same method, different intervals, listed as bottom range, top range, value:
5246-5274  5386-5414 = 1.07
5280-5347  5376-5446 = 1.05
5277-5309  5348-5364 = 1.01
